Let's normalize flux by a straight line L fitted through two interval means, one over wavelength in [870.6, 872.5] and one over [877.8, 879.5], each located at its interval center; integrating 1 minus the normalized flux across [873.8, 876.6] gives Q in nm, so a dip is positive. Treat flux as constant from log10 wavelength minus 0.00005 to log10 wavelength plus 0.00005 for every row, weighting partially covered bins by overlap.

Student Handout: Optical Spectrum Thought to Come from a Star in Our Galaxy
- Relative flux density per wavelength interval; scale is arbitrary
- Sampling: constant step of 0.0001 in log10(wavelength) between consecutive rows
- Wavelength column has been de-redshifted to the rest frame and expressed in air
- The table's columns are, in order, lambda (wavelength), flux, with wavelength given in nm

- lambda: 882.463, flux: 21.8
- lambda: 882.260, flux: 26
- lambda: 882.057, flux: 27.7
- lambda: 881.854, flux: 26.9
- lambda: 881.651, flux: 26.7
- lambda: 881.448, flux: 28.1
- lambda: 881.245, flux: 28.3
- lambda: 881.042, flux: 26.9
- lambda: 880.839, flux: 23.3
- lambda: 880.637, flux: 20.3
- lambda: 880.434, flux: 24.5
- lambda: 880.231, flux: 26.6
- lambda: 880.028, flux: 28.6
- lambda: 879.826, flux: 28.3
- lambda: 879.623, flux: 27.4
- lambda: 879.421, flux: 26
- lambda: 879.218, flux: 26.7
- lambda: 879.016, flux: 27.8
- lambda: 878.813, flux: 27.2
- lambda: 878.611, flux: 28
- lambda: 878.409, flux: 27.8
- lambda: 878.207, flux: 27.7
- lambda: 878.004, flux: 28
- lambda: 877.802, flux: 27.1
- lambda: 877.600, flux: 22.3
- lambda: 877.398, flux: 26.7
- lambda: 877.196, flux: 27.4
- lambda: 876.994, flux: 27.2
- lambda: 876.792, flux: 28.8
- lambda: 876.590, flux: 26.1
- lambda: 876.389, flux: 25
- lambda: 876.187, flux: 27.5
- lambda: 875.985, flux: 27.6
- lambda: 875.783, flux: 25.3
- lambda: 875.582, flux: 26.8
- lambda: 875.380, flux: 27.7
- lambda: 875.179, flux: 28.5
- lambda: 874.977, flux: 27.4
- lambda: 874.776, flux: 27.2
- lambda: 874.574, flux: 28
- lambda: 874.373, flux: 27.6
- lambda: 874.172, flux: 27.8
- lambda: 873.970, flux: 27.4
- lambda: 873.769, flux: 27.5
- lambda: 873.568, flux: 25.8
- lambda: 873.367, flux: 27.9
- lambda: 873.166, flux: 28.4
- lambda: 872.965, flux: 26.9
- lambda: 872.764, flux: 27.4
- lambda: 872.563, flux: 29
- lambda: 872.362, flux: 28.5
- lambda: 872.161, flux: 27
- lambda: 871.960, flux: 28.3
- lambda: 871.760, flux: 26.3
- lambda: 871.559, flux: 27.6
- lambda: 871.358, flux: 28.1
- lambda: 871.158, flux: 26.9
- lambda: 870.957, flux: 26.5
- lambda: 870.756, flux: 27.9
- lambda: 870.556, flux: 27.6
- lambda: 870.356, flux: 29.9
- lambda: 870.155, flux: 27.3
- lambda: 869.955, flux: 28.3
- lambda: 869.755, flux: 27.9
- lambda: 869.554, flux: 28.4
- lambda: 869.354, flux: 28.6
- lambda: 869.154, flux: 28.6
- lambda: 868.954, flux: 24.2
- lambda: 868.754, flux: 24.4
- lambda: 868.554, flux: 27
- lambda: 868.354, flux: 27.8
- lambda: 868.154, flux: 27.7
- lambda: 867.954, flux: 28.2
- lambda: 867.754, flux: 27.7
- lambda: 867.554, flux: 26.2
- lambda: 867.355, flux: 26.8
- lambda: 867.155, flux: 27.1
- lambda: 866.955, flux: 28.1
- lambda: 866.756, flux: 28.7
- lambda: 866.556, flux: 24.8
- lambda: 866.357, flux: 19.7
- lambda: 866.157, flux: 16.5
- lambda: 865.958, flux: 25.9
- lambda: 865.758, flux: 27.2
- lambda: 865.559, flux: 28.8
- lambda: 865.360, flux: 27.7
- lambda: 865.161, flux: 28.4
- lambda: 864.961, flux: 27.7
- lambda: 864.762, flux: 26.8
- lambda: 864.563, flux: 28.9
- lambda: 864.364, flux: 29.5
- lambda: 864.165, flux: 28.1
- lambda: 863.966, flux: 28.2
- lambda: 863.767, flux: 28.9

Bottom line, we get 0.03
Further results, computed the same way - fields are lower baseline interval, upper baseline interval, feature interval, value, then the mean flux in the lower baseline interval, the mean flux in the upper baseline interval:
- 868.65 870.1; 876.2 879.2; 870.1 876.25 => -0.101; 27.2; 27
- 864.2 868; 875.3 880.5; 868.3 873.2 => -0.152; 26.6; 26.9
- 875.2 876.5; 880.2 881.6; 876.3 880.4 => -0.142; 26.8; 25.4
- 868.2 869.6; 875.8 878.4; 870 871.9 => -0.048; 27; 26.8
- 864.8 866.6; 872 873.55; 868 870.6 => -0.097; 25.3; 27.8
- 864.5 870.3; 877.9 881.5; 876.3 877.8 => 0.025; 26.7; 26.7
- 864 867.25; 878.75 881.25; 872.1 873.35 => -0.073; 26.5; 26.2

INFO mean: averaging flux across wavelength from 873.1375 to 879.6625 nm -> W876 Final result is 27.1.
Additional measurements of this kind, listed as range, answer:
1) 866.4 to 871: 27.3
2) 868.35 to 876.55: 27.4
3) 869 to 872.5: 27.8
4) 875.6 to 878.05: 26.6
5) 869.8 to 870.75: 28.2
